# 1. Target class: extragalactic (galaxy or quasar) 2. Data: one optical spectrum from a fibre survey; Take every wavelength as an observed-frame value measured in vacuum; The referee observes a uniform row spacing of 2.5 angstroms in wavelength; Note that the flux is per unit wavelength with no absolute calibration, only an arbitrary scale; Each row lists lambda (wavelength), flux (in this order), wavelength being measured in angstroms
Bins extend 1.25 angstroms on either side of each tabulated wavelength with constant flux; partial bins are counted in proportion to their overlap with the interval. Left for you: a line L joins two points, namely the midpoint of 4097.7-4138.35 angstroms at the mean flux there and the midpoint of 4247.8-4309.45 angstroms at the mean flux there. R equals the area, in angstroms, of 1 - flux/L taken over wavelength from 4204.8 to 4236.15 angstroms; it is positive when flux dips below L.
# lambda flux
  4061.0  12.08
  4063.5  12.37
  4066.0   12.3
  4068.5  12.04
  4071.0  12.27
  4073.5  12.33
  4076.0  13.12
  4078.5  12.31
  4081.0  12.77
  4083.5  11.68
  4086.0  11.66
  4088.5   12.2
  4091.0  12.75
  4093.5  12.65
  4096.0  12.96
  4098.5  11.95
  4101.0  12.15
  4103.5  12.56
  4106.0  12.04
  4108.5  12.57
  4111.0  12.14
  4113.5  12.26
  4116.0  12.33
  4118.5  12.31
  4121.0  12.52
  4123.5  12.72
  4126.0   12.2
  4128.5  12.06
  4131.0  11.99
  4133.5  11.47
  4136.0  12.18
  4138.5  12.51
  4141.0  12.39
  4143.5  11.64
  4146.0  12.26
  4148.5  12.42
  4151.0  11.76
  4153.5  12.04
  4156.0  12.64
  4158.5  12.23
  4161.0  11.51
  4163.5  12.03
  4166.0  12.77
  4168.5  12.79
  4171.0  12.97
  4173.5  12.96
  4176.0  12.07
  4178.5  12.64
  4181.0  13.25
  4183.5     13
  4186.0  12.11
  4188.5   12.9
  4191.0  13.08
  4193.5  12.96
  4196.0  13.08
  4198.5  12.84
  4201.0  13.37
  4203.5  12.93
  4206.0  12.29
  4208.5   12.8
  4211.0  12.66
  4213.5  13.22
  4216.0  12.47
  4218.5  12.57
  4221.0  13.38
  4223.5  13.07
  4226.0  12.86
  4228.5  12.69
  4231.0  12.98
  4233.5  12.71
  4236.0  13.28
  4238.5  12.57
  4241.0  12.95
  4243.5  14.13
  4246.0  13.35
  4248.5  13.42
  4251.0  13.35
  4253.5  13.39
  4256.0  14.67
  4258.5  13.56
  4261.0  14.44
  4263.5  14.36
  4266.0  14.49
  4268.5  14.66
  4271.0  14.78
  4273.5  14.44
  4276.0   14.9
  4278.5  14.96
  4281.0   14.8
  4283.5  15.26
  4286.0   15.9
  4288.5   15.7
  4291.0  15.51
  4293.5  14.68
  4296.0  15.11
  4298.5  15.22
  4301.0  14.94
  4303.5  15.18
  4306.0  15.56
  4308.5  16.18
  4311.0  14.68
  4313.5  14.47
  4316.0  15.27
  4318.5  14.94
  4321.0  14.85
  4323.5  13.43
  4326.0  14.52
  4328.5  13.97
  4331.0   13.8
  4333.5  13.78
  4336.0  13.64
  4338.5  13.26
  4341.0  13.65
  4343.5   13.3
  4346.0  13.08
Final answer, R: 2.3 angstroms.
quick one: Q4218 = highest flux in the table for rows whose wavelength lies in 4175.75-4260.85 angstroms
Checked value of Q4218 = 14.67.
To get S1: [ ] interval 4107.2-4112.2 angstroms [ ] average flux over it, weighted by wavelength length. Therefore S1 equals 12.4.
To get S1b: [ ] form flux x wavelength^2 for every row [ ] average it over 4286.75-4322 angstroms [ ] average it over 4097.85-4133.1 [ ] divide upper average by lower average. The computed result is 1.4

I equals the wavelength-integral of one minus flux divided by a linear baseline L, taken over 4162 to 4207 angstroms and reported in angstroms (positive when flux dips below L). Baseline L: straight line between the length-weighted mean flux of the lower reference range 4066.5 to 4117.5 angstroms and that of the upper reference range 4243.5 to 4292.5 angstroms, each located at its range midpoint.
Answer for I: 2.4 angstroms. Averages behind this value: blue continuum 12.3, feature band 12.8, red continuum 14.5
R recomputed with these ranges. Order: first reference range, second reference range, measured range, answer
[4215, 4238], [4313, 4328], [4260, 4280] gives -1.43 angstroms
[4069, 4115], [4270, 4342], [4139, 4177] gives 2.27 angstroms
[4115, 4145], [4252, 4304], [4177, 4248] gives 3.65 angstroms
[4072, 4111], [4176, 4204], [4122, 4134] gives 0.41 angstroms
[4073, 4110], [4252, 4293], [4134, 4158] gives 1.66 angstroms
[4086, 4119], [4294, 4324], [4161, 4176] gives 0.74 angstroms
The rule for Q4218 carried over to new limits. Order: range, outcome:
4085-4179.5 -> 12.97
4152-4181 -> 13.25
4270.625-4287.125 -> 15.9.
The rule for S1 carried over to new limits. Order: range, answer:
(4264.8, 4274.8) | 14.6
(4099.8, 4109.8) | 12.3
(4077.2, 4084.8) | 12.3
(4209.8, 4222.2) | 12.9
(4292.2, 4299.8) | 15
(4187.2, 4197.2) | 13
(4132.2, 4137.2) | 11.8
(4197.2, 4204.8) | 13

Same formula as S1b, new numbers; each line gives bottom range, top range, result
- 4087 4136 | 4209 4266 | 1.15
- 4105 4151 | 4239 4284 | 1.24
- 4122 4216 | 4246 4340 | 1.24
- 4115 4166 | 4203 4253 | 1.11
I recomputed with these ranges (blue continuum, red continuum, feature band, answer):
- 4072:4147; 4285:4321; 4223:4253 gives 2.4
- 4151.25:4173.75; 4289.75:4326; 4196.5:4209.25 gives 0.2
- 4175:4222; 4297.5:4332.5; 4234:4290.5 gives -1.4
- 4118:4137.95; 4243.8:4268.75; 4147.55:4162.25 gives 0.5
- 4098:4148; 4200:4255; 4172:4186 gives -0.1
